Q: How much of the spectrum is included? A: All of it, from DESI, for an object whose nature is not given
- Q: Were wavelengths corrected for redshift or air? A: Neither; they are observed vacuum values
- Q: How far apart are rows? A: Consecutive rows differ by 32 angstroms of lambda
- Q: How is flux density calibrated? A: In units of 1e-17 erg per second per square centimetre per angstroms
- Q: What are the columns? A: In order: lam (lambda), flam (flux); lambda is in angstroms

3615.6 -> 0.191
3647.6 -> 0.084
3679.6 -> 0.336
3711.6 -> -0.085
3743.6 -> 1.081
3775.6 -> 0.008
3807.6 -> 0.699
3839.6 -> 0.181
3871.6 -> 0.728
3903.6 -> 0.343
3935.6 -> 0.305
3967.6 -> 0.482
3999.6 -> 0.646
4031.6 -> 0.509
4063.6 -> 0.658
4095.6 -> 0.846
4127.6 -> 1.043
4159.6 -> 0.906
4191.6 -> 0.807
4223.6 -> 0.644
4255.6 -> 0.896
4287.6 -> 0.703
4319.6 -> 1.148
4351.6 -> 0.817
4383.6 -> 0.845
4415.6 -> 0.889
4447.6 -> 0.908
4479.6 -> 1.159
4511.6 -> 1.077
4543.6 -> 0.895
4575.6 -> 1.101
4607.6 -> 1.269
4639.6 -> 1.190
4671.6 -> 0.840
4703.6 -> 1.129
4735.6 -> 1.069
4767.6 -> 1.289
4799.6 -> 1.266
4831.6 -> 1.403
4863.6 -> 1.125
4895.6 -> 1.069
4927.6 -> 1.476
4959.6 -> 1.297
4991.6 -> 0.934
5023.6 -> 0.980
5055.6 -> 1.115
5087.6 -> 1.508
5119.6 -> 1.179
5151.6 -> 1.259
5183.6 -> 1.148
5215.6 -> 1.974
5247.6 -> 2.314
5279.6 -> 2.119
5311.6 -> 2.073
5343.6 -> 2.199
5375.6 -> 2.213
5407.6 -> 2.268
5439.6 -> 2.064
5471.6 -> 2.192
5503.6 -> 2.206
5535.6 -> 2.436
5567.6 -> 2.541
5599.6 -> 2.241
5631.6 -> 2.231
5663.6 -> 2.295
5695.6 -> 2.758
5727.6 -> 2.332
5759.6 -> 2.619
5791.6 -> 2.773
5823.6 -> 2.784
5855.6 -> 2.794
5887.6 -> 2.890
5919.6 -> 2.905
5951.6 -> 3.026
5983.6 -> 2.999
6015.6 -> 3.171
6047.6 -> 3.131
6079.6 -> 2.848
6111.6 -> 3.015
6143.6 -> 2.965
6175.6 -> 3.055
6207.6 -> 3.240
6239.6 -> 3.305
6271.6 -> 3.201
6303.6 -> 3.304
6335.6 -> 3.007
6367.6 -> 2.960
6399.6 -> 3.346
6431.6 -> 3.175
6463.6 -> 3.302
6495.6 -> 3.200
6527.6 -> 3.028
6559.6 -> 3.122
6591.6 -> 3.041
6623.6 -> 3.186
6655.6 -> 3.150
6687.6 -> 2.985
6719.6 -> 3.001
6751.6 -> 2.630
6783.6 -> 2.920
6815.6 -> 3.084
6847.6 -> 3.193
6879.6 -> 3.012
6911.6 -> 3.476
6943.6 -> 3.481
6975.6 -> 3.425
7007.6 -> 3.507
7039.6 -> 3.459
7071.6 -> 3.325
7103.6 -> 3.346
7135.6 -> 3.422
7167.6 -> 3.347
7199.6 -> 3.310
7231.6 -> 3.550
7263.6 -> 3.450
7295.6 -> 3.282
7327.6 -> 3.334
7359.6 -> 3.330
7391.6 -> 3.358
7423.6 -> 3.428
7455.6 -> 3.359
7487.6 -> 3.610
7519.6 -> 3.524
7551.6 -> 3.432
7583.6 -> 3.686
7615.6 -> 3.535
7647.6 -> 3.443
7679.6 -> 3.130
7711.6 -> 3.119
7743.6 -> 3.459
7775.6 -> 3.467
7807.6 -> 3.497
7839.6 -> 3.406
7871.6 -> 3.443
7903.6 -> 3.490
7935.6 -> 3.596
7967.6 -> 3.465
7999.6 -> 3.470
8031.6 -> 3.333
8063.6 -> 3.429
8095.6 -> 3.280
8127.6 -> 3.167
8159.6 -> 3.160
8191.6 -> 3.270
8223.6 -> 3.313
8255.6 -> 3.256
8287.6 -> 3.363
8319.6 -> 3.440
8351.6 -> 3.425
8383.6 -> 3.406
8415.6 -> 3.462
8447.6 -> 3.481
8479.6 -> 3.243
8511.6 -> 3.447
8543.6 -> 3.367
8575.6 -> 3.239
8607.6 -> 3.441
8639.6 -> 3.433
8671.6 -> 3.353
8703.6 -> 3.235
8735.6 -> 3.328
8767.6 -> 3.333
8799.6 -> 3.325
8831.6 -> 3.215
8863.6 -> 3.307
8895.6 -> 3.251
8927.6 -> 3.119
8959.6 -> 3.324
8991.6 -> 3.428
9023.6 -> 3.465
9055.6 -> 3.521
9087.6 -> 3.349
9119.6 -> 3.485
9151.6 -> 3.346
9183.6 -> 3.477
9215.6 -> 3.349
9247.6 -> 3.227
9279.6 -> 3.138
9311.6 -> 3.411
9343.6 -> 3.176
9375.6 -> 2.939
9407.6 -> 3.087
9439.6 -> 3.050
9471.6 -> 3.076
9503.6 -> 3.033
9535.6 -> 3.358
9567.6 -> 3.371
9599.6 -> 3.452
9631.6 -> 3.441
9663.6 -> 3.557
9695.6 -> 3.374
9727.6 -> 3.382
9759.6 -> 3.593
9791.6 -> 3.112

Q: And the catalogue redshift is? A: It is 0.305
